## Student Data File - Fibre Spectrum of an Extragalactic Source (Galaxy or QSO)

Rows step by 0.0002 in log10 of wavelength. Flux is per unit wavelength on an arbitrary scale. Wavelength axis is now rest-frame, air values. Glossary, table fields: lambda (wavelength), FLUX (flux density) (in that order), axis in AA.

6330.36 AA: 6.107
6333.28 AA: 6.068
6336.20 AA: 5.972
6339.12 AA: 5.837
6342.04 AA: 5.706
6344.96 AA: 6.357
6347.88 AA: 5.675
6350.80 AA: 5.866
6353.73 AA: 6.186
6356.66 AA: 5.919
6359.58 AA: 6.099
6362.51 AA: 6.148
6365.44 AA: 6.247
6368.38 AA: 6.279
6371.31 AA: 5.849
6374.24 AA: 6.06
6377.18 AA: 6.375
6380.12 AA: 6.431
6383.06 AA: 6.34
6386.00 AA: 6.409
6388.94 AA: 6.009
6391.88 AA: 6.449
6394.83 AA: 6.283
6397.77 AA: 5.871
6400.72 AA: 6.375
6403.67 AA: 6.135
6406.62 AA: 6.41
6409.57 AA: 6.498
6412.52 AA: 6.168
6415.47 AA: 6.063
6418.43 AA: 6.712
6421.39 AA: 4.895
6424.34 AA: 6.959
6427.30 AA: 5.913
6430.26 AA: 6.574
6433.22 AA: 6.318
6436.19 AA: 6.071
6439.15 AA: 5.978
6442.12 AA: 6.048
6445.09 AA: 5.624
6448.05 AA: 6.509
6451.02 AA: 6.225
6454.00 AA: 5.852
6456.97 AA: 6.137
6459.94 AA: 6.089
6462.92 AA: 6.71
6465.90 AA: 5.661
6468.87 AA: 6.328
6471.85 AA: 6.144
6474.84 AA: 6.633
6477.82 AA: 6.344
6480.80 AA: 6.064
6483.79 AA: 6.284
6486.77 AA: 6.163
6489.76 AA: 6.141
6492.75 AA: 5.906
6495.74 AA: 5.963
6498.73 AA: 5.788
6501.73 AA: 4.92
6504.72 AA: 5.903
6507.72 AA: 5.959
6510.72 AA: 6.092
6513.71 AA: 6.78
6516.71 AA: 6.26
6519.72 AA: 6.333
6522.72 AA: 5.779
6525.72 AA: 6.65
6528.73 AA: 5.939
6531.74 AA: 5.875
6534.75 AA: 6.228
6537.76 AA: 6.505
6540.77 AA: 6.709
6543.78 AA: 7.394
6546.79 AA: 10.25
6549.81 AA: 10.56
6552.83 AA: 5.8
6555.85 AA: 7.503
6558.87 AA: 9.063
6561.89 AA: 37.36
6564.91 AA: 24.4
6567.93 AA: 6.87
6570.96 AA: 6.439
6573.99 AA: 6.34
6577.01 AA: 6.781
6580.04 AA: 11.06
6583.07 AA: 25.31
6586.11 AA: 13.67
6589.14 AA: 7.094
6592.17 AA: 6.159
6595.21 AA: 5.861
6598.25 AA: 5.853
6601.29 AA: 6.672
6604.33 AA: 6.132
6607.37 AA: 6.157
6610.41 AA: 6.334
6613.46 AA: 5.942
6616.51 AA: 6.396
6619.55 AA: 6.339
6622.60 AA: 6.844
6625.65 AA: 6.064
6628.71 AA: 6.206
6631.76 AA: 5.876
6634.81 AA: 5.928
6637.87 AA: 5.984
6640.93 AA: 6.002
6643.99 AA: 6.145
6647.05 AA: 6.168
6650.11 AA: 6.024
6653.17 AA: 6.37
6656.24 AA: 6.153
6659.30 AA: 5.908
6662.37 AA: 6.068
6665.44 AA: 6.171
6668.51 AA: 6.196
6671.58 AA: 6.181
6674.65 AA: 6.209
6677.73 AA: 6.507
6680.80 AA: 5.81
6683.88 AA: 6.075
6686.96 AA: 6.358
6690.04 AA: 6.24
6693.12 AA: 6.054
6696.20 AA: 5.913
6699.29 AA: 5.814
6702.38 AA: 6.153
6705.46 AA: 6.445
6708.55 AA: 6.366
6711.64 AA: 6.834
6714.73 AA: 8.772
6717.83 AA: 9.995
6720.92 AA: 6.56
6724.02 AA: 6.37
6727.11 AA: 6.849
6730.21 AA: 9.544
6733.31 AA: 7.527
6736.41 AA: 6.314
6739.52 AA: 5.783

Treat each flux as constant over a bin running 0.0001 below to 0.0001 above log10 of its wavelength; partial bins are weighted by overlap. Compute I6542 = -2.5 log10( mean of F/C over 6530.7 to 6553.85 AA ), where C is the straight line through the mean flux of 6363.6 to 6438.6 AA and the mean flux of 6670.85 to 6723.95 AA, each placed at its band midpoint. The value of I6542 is -0.17 mag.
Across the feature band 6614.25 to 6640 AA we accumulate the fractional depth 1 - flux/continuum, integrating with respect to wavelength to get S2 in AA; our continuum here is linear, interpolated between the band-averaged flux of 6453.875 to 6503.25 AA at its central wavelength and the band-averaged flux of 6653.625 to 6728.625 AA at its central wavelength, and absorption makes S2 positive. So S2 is 0.7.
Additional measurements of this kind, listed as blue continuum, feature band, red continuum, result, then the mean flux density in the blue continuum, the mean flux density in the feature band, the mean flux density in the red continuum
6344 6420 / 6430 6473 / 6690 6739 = 1.5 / 6.2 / 6.14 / 6.98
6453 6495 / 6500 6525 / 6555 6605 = 6.4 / 6.18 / 6.02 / 11.5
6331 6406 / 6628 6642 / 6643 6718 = 0.8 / 6.12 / 5.99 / 6.38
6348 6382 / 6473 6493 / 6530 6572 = 6.3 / 6.12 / 6.24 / 10.8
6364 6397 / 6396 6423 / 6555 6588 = 4.7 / 6.24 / 6.13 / 14.1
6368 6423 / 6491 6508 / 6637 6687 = 1.2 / 6.19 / 5.73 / 6.13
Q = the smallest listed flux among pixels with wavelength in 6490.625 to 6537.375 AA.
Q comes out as 4.92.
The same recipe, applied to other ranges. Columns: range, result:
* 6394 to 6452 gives 4.895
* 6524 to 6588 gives 5.8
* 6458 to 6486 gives 5.661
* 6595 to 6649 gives 5.853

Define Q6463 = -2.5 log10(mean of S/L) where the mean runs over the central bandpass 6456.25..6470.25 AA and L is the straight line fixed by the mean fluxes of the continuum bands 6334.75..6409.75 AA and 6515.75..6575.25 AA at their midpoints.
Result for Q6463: 0.26 mag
